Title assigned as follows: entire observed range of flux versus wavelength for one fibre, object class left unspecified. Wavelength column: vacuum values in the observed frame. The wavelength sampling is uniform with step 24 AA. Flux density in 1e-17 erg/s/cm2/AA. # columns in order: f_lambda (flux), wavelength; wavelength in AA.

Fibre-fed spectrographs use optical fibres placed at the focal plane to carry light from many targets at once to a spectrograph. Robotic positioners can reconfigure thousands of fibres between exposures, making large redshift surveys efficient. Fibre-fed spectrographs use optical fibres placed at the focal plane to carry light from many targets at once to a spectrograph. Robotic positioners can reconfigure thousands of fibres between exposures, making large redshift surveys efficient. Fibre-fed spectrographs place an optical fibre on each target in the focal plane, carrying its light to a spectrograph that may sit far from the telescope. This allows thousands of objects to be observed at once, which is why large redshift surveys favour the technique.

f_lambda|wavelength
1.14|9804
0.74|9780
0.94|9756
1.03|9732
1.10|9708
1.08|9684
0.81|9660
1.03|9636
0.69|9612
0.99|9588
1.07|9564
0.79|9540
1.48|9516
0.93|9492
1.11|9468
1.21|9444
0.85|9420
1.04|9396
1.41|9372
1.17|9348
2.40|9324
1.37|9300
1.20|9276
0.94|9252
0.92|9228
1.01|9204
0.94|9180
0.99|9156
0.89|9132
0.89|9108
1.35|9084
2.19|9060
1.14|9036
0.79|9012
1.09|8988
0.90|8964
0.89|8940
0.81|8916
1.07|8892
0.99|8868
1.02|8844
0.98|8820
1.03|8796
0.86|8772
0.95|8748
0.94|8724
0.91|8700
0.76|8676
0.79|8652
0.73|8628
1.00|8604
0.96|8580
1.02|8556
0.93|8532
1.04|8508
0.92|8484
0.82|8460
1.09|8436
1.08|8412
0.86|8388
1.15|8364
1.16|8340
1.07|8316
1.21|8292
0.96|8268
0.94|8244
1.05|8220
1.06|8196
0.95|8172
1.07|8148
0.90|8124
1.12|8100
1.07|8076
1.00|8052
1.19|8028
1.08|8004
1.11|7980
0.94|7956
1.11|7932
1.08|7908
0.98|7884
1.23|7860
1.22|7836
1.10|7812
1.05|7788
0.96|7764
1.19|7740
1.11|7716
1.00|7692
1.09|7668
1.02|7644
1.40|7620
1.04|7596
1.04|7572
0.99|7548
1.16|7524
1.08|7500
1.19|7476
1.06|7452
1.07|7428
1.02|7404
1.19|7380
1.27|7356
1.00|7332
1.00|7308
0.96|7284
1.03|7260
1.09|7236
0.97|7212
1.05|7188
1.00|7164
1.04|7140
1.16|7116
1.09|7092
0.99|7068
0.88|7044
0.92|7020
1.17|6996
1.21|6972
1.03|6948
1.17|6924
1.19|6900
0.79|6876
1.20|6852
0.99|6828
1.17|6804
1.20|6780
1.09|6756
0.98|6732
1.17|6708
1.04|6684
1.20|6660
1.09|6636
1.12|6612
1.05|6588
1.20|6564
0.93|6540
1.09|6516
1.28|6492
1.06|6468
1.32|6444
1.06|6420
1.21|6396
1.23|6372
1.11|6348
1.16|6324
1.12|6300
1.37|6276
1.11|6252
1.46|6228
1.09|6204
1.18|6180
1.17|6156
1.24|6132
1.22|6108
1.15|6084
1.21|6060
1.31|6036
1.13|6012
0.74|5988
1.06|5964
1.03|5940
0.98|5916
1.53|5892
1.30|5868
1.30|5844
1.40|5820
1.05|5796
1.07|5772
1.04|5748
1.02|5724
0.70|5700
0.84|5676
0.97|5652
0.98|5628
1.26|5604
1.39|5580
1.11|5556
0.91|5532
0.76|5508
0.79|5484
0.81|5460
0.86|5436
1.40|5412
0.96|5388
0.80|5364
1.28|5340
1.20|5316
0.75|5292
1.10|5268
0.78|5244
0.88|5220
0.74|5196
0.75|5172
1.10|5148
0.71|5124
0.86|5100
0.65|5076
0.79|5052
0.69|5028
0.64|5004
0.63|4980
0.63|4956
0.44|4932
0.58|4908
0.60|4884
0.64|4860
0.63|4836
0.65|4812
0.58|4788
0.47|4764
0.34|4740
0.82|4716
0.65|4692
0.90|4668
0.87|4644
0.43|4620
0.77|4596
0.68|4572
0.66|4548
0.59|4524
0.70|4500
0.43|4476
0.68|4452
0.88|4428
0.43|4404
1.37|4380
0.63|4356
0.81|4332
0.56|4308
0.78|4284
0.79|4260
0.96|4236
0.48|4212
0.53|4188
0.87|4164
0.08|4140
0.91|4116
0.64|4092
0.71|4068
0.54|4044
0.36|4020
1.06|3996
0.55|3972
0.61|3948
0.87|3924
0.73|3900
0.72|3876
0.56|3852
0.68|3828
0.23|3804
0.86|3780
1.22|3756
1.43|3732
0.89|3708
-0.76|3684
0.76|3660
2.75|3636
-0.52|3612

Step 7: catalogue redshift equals 0.380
